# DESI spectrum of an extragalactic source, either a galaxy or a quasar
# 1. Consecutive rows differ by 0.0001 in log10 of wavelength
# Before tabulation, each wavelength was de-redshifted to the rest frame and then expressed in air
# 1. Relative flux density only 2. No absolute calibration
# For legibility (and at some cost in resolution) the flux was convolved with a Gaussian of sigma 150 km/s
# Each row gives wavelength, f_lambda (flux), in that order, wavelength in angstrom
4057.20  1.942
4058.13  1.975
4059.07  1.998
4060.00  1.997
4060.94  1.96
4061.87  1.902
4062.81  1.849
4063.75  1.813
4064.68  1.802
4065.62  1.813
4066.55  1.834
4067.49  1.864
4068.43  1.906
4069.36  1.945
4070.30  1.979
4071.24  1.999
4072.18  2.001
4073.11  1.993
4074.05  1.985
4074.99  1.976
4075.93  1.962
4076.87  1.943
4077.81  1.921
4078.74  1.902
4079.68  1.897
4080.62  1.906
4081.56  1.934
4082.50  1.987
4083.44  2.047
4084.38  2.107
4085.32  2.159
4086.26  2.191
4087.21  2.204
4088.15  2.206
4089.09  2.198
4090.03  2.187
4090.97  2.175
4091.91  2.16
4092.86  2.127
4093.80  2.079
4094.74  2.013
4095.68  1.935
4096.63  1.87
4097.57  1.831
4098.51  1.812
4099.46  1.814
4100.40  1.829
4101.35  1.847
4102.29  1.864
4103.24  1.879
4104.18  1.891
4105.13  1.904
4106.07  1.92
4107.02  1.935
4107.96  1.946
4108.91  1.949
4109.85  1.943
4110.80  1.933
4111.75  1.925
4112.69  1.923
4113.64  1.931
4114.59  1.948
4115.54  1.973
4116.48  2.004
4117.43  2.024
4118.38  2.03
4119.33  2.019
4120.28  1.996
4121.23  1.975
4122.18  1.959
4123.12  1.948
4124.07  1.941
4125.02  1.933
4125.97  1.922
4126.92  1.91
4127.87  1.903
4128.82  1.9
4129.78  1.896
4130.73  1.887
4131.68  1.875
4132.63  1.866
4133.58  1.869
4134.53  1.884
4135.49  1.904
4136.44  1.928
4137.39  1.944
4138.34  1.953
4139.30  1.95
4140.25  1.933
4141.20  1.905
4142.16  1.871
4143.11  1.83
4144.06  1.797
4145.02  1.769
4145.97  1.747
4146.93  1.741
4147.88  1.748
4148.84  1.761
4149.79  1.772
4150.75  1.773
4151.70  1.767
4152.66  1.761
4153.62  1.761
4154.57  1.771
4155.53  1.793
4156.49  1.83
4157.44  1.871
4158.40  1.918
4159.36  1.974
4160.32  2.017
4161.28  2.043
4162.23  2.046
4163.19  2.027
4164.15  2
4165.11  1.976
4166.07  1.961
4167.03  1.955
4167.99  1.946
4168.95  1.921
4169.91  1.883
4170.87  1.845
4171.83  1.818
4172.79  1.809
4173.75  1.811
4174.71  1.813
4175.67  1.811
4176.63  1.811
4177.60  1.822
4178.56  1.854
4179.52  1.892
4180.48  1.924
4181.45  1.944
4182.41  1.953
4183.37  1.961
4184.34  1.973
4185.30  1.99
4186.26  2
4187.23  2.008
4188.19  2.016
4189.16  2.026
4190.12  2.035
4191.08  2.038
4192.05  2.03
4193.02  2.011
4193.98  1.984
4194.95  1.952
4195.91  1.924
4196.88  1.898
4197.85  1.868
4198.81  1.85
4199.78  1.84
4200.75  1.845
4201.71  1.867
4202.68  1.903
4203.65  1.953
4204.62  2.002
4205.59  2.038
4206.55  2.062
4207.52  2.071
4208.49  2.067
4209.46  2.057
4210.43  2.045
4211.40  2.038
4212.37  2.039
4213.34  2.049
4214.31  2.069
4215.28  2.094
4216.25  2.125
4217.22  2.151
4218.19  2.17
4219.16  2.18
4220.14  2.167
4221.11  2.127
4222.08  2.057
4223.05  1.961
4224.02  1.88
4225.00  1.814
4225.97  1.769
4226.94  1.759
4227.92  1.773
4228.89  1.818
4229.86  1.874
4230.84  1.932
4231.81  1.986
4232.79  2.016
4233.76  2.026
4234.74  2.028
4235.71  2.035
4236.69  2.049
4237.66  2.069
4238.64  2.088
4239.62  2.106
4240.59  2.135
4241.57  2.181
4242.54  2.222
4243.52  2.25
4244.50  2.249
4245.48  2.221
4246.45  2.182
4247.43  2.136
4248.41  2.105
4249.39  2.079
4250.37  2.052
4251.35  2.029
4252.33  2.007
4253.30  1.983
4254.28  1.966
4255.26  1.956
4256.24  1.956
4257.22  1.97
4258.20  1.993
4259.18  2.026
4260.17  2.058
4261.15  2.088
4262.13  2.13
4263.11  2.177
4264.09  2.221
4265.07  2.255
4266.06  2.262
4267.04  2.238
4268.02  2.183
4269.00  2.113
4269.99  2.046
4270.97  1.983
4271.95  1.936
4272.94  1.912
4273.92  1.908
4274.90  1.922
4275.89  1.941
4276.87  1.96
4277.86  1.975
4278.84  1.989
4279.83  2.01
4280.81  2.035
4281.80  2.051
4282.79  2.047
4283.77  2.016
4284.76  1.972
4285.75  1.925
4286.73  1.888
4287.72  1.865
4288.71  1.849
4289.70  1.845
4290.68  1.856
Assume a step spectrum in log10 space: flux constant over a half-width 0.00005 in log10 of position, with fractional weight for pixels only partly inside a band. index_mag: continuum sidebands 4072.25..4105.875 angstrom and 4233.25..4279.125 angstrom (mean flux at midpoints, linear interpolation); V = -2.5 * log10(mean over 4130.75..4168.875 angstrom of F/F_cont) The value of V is 0.080 mag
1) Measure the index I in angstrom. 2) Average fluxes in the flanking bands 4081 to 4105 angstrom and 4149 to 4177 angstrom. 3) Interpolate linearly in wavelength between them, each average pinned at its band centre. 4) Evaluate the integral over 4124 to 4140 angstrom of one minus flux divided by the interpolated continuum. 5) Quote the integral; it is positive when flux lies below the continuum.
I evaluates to 0.23 angstrom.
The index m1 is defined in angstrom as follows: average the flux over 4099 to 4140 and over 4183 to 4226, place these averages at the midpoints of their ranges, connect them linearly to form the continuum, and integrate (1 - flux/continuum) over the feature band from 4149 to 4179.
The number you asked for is 1.4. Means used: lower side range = 1.93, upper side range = 2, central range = 1.87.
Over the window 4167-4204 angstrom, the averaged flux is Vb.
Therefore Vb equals 1.92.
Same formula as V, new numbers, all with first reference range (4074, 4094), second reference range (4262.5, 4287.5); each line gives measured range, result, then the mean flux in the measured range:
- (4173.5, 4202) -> 0.07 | 1.93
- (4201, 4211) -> 0.02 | 2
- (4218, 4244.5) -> 0.01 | 2.02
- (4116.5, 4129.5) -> 0.05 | 1.96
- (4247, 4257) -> 0.01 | 2.02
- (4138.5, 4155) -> 0.14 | 1.81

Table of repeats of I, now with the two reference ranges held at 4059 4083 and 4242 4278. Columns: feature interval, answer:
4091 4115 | 0.2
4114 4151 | 1.4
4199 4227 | 0.4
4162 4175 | 0.6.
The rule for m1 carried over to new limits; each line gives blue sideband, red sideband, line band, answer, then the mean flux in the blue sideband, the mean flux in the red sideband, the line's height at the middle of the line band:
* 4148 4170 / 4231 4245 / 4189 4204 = 0.39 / 1.89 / 2.1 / 1.99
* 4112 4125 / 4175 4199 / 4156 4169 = -0.07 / 1.97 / 1.94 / 1.95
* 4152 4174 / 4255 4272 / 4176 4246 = -0.24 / 1.9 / 2.09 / 1.99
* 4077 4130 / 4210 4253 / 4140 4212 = 3.76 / 1.97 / 2.05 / 2.02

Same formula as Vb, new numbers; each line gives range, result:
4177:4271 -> 2.02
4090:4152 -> 1.91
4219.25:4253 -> 2.04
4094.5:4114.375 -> 1.9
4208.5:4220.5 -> 2.1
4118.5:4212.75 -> 1.92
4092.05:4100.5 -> 1.94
